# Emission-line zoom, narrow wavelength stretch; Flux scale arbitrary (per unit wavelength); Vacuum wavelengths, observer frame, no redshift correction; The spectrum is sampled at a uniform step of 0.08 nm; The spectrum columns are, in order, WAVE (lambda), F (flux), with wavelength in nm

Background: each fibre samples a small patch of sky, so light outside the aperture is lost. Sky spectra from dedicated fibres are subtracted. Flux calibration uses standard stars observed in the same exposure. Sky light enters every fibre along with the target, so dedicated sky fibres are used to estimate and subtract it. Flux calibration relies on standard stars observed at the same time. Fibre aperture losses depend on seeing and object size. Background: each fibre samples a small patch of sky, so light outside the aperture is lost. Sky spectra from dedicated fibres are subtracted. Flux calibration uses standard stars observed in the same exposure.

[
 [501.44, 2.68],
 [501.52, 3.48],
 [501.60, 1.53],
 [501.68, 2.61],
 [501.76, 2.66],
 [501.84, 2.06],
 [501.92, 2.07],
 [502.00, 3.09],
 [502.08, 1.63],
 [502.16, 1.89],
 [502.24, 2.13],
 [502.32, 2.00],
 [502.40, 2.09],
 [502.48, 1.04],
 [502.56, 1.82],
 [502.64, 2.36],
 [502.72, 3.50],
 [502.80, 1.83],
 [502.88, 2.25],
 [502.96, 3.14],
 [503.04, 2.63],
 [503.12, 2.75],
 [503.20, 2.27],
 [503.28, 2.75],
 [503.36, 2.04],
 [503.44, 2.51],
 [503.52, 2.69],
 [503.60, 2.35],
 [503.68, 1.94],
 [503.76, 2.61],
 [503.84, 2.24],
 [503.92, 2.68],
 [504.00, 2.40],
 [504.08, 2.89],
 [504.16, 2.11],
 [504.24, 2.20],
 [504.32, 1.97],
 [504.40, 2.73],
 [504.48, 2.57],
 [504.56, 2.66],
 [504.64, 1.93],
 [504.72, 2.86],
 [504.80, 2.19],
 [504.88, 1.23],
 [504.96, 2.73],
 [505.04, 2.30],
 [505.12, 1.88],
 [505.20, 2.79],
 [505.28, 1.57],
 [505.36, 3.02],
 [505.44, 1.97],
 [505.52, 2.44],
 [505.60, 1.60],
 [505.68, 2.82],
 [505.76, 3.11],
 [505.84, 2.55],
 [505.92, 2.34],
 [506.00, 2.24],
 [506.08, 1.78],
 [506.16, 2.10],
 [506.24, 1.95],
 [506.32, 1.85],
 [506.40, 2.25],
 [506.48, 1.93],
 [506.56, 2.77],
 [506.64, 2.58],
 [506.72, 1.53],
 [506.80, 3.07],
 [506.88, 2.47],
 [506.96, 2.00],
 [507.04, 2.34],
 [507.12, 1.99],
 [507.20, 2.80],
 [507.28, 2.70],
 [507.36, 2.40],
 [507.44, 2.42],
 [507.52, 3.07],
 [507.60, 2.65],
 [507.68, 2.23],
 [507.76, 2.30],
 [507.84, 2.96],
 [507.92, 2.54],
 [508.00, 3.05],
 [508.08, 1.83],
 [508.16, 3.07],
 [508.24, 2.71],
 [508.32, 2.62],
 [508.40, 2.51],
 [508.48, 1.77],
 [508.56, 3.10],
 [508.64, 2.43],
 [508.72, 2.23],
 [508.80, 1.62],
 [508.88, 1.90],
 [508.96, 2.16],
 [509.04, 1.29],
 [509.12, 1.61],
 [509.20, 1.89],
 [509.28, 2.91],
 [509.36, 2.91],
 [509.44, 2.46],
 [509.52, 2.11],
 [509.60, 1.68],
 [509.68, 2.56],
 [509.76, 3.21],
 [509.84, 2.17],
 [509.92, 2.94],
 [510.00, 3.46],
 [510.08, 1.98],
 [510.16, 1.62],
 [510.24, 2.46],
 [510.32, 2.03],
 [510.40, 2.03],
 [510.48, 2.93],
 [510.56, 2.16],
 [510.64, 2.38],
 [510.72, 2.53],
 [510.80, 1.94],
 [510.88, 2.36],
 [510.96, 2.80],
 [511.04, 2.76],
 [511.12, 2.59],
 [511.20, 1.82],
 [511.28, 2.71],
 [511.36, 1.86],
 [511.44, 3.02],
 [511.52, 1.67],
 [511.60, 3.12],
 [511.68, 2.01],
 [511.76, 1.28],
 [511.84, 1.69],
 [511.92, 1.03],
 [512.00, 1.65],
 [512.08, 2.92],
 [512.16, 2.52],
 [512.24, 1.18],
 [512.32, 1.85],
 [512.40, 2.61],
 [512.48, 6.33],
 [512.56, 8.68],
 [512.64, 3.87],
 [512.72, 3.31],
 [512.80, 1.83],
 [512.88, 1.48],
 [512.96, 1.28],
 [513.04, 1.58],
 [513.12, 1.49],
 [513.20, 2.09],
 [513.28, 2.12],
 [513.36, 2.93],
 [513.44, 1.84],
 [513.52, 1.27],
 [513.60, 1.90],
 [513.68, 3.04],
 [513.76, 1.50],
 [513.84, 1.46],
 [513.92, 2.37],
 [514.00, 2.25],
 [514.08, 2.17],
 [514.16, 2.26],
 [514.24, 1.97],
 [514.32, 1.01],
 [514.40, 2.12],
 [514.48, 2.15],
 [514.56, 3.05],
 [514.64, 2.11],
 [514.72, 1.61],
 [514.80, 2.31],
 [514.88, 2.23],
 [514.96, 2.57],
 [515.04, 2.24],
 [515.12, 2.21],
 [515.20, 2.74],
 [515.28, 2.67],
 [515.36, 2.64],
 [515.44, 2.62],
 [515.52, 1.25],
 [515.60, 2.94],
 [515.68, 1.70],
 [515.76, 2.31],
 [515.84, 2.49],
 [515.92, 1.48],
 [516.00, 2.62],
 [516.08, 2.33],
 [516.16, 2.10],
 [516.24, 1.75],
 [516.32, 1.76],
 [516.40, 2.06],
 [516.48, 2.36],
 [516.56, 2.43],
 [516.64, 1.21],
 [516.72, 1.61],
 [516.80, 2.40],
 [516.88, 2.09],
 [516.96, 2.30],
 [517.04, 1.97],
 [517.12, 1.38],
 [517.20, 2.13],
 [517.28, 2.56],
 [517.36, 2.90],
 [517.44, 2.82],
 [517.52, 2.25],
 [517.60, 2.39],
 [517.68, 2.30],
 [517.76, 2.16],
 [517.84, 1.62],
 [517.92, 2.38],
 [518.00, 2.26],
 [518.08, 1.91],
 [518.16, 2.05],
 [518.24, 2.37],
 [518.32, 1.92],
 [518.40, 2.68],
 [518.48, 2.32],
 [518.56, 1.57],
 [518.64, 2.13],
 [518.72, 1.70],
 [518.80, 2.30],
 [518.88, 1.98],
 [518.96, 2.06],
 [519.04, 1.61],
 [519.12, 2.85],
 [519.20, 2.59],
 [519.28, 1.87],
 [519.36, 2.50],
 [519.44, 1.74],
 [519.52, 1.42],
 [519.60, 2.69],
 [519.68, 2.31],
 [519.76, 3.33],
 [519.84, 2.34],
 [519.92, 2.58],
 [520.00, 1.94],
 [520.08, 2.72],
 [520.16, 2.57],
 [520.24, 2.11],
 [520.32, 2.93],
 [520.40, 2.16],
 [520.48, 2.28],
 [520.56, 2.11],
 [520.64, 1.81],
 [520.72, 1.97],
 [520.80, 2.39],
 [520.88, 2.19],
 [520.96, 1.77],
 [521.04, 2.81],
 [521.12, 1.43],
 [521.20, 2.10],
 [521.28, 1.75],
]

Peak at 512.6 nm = H-beta 4861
